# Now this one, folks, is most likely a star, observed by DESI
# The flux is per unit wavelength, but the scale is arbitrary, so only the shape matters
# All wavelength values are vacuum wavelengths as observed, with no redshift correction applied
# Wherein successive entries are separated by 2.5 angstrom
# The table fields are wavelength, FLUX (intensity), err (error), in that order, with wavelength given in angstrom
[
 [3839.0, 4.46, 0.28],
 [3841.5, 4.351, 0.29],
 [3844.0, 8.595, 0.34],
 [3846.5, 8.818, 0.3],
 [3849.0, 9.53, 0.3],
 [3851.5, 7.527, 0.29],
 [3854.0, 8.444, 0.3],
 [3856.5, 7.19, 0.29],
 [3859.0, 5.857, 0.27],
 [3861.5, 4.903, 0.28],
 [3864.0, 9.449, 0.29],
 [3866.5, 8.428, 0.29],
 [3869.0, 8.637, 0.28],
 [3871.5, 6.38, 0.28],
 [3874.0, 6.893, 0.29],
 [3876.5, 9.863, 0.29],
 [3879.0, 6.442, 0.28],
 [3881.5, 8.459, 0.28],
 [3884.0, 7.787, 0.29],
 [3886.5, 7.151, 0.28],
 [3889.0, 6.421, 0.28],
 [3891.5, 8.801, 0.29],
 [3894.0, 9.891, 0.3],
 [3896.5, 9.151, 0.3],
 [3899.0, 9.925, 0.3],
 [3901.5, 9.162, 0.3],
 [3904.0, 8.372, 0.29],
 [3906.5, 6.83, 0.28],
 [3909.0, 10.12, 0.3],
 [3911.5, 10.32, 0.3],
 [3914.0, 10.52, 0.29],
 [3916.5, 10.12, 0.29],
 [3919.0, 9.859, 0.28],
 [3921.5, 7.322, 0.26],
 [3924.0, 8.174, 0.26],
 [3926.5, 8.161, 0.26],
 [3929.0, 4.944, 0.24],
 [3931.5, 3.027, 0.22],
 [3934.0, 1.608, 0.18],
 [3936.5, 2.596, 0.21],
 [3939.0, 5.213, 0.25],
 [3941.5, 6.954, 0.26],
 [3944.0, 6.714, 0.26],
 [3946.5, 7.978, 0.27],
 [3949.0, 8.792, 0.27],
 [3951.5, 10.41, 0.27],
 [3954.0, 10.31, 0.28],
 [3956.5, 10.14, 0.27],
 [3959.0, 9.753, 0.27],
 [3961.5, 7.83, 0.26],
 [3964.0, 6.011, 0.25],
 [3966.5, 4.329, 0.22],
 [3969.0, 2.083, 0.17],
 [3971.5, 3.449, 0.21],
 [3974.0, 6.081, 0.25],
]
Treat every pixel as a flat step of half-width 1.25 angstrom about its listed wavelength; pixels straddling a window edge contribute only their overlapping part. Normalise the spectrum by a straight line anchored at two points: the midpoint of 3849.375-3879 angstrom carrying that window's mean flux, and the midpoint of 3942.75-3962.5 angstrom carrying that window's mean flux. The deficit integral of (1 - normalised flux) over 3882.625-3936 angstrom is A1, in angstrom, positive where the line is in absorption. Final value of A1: 2.4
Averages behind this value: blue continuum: 7.61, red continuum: 9.01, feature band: 7.91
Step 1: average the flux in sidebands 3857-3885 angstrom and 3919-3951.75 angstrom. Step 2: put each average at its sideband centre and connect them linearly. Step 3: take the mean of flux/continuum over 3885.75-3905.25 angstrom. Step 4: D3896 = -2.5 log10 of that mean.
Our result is -0.22 mag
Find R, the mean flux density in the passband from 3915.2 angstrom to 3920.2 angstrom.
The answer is 10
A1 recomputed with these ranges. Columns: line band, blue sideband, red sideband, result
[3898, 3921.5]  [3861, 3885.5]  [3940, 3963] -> -3.2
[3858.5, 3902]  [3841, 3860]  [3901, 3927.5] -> 1.7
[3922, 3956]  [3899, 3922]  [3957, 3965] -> 7.7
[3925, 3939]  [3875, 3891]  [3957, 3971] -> 5.2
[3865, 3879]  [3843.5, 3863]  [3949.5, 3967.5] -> -0.3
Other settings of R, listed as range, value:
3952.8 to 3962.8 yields 9.49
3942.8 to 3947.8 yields 7.37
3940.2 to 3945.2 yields 6.82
